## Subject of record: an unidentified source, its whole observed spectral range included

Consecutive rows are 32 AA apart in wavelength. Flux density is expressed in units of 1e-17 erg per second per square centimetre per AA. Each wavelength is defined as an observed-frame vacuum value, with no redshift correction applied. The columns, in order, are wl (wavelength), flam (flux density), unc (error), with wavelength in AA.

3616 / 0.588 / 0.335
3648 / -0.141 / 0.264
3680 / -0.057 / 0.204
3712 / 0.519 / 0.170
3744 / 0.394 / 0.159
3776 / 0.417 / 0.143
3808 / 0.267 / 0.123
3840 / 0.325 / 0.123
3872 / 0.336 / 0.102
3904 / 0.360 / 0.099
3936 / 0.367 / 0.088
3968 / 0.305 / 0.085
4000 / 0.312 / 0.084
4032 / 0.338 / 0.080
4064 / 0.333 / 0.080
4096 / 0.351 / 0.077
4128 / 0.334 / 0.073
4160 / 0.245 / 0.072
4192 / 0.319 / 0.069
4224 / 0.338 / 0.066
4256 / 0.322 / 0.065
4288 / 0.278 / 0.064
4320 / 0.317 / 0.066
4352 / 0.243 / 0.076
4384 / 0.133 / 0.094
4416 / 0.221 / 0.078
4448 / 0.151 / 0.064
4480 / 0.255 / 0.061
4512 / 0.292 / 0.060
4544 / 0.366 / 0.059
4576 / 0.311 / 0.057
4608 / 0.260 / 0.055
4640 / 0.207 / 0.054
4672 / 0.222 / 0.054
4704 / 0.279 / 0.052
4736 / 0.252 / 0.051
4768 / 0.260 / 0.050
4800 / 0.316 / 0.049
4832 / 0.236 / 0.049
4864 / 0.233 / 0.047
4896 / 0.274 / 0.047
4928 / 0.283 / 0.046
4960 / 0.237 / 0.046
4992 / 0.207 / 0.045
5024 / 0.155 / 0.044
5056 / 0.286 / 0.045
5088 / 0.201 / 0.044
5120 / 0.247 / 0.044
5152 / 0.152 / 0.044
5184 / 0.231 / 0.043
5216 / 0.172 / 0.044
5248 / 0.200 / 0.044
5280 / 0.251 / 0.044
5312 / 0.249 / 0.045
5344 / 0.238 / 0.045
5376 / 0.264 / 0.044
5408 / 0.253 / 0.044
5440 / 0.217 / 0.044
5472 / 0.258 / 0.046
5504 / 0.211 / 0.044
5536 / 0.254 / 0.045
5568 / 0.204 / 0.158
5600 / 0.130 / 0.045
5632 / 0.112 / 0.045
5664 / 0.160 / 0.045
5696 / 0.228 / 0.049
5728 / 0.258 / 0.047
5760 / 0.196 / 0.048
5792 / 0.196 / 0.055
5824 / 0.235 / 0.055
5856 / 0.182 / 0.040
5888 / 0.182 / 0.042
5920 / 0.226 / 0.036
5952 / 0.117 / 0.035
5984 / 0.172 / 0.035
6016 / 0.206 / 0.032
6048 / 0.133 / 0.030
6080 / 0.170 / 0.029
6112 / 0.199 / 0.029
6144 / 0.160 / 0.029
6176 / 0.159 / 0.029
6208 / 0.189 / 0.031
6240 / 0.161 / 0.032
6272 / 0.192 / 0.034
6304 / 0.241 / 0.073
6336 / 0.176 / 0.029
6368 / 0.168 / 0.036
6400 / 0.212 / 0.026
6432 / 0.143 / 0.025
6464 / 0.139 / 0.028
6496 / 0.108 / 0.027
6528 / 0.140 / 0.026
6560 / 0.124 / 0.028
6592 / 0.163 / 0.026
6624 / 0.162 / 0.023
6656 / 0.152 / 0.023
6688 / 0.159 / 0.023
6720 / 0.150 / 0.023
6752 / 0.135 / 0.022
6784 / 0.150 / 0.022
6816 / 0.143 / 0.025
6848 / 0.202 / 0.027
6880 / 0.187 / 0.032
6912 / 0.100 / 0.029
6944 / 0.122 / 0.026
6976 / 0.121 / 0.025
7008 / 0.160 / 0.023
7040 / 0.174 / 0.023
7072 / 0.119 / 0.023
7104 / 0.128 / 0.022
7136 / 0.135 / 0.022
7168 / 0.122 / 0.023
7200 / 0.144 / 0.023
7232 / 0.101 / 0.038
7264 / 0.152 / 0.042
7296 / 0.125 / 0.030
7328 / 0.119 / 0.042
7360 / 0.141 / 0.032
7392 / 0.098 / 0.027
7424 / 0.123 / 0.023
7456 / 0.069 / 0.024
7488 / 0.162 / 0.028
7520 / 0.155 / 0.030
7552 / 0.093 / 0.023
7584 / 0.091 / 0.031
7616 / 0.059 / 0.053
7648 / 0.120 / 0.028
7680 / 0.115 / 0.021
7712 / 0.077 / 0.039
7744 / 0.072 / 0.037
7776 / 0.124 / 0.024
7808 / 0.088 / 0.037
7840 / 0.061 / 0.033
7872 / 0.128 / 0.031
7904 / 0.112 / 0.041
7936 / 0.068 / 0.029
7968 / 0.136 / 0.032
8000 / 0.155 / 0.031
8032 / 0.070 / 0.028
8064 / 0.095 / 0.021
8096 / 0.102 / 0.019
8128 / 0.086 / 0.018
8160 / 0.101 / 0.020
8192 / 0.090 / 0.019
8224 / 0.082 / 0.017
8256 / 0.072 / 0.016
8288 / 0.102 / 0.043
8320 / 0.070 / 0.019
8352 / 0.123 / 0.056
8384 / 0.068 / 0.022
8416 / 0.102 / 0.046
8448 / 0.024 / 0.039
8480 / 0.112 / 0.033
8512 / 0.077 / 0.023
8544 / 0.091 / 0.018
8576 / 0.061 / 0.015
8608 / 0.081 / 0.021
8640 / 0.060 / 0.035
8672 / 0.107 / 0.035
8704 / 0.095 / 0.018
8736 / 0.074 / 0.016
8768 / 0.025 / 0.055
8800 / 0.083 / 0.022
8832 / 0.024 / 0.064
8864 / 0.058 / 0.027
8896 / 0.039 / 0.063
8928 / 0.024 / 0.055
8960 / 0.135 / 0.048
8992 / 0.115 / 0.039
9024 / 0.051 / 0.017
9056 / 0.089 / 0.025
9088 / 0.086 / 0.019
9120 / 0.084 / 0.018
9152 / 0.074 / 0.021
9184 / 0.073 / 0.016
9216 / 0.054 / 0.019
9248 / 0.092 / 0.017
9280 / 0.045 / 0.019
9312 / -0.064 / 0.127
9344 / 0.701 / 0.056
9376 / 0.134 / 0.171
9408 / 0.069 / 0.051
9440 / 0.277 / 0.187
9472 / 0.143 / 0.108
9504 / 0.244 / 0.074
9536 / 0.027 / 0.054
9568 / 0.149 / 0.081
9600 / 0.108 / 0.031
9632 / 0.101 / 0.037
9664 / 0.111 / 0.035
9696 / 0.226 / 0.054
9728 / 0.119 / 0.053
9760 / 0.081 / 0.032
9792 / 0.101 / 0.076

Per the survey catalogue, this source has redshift 1.505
